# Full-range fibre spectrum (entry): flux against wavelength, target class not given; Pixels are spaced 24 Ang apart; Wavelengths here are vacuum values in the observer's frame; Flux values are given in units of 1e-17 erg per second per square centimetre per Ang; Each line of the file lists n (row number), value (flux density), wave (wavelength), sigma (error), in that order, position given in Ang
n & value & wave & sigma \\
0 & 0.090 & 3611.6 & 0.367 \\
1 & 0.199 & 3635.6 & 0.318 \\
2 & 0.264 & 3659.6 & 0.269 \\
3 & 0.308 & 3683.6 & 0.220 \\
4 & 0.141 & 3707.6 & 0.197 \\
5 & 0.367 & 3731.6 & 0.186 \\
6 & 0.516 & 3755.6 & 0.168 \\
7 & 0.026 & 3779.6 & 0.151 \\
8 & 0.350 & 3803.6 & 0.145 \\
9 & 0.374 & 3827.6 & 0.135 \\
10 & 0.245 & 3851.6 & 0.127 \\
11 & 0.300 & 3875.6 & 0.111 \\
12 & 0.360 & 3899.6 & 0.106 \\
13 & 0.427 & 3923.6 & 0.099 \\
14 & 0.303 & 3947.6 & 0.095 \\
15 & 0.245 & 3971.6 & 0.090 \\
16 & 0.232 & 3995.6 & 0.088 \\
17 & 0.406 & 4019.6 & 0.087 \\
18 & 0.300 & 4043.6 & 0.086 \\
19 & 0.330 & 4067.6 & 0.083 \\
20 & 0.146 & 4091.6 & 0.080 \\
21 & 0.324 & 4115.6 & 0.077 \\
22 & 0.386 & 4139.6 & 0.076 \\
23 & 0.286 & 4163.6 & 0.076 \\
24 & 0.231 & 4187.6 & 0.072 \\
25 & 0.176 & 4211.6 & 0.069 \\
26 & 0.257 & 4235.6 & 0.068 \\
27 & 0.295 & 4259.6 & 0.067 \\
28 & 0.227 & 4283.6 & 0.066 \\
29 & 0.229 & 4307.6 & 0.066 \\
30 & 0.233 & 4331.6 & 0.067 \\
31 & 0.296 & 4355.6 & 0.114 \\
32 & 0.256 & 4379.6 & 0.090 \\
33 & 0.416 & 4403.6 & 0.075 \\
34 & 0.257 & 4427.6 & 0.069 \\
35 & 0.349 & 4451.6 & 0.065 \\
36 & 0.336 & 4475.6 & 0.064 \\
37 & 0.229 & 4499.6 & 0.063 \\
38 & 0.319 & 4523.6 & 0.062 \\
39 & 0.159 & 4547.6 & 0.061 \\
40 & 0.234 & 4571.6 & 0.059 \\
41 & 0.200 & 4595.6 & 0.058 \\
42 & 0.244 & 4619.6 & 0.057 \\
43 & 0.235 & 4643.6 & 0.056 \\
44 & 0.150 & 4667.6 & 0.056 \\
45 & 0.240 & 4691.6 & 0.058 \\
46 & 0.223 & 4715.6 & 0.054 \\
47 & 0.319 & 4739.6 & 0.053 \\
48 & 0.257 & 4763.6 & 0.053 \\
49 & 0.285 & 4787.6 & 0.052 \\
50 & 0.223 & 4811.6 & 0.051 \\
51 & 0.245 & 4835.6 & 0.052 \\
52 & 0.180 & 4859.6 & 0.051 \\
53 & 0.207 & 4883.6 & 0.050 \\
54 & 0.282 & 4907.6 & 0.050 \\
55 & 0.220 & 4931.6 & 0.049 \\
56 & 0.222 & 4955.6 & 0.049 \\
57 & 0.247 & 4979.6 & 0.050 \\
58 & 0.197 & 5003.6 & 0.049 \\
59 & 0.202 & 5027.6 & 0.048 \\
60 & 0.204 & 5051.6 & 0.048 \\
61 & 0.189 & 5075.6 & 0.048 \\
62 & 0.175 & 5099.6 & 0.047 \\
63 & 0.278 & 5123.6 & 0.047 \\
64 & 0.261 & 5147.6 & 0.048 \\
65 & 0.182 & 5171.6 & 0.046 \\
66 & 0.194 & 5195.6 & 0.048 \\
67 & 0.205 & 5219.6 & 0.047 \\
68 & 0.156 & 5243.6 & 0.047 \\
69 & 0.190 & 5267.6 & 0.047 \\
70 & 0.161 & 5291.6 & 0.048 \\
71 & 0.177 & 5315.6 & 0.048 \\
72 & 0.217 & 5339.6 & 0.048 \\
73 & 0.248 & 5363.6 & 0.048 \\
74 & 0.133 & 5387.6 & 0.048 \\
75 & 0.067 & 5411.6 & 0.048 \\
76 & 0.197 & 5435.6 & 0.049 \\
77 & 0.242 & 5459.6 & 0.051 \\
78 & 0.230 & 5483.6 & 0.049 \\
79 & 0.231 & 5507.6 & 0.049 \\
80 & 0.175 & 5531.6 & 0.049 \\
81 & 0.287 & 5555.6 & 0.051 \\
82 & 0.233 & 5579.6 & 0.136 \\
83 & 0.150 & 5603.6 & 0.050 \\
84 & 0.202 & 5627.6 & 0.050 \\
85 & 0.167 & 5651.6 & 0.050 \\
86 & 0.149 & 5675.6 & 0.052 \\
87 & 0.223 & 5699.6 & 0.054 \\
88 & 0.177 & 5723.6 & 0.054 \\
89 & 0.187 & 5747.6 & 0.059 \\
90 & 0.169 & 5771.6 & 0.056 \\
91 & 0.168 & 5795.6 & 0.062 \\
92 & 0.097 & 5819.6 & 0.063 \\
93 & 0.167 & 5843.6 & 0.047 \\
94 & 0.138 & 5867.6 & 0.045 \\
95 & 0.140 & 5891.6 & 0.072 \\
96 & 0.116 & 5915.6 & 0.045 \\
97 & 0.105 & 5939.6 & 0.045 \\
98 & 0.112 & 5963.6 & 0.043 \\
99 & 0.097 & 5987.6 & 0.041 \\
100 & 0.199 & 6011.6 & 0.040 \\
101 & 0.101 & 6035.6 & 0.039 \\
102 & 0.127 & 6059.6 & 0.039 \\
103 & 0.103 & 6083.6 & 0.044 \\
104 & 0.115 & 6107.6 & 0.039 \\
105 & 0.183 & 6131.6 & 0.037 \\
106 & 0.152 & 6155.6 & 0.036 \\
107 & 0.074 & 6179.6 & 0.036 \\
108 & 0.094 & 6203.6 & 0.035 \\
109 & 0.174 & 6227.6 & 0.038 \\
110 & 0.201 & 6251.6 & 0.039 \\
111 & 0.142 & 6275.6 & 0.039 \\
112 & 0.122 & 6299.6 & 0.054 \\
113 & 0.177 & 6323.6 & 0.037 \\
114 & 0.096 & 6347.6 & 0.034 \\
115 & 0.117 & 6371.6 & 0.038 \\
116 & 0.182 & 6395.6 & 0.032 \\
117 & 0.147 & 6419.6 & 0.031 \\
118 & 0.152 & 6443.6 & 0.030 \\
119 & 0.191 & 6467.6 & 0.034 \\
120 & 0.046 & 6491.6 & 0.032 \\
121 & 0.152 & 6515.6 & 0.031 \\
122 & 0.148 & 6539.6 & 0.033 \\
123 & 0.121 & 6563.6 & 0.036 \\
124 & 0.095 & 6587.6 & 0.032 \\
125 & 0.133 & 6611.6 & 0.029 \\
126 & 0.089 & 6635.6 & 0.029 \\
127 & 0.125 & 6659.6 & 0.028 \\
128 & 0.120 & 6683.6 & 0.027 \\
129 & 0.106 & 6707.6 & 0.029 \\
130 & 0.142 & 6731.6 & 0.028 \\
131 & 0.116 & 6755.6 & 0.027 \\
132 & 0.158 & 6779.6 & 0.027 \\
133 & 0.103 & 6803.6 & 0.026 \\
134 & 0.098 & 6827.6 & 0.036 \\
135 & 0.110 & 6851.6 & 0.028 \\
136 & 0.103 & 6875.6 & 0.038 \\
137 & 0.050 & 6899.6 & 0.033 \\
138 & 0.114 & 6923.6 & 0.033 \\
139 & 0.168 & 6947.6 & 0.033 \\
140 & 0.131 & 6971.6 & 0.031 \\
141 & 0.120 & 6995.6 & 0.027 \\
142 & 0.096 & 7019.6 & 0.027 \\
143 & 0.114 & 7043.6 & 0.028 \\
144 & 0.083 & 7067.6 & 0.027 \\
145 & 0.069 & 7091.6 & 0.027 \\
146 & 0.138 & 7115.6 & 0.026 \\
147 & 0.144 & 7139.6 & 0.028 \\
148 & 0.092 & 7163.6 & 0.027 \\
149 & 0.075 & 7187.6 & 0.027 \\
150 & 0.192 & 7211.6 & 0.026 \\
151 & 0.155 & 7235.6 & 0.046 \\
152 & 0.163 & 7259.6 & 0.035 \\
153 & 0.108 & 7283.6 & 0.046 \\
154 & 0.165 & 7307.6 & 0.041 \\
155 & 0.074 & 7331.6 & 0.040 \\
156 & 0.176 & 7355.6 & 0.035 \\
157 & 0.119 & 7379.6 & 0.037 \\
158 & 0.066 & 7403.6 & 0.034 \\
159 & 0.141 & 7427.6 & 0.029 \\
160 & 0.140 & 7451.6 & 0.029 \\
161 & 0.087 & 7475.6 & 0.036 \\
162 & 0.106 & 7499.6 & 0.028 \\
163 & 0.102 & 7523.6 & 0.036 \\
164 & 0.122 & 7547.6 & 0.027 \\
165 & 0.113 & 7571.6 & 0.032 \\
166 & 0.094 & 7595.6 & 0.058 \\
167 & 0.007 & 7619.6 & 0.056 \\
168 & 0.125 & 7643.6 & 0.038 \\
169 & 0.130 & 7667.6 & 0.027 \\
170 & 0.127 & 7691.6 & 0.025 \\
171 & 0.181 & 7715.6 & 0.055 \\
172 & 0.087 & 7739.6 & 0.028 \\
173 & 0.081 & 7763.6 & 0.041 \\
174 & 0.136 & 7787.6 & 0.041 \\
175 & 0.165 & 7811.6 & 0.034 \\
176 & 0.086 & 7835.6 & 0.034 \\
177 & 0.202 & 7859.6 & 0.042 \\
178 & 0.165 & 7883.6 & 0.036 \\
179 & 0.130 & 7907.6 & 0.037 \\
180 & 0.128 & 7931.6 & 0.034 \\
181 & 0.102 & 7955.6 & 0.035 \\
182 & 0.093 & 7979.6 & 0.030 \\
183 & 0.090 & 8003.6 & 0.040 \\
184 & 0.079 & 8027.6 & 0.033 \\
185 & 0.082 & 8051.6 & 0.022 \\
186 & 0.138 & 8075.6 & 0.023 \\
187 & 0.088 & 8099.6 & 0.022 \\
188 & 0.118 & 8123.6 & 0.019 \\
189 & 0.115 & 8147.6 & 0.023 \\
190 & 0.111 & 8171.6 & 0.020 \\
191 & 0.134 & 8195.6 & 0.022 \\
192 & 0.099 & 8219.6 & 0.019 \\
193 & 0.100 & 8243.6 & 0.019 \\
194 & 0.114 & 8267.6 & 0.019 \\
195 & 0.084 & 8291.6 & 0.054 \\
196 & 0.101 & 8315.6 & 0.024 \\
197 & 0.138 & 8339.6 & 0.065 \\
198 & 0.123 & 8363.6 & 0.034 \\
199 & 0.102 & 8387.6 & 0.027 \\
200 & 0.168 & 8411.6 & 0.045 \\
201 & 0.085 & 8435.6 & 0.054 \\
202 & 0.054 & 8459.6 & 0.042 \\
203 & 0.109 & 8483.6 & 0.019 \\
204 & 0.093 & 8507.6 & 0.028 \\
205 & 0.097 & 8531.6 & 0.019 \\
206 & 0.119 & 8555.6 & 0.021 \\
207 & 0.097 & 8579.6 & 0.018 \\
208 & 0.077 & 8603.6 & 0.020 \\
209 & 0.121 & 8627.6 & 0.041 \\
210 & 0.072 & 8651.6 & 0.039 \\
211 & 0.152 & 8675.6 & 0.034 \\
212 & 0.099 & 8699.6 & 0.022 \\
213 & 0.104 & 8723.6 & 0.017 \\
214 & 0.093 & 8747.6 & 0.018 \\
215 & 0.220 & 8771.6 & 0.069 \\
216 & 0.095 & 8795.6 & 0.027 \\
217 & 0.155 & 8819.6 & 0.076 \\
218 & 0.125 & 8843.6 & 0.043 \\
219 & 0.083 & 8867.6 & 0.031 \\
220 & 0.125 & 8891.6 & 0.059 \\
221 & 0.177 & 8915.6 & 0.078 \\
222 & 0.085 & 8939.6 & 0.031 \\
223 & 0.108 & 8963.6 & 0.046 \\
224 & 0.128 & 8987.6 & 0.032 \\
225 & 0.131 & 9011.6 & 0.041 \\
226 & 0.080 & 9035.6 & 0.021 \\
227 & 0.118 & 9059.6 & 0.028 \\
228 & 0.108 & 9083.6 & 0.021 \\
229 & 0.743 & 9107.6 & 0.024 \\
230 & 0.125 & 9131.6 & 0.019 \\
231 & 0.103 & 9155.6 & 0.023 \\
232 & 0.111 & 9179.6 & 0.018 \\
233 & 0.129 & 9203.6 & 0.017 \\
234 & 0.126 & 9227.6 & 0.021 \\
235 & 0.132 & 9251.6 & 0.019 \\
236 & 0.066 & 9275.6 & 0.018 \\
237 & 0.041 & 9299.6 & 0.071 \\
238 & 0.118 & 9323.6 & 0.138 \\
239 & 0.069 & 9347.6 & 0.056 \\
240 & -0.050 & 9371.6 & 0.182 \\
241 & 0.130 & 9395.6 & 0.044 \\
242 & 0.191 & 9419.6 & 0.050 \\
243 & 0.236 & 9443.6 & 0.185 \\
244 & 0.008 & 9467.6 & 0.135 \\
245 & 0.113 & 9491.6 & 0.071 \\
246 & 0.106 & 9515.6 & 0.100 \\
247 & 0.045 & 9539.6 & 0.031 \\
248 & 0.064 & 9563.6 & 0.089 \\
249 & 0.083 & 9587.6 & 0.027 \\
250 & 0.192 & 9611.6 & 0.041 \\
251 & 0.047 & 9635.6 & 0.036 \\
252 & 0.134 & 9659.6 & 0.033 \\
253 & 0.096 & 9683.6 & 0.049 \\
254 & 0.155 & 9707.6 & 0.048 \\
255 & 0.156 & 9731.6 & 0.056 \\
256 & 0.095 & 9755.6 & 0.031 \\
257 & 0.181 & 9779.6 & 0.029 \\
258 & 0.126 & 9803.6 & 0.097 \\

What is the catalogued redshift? 1.44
